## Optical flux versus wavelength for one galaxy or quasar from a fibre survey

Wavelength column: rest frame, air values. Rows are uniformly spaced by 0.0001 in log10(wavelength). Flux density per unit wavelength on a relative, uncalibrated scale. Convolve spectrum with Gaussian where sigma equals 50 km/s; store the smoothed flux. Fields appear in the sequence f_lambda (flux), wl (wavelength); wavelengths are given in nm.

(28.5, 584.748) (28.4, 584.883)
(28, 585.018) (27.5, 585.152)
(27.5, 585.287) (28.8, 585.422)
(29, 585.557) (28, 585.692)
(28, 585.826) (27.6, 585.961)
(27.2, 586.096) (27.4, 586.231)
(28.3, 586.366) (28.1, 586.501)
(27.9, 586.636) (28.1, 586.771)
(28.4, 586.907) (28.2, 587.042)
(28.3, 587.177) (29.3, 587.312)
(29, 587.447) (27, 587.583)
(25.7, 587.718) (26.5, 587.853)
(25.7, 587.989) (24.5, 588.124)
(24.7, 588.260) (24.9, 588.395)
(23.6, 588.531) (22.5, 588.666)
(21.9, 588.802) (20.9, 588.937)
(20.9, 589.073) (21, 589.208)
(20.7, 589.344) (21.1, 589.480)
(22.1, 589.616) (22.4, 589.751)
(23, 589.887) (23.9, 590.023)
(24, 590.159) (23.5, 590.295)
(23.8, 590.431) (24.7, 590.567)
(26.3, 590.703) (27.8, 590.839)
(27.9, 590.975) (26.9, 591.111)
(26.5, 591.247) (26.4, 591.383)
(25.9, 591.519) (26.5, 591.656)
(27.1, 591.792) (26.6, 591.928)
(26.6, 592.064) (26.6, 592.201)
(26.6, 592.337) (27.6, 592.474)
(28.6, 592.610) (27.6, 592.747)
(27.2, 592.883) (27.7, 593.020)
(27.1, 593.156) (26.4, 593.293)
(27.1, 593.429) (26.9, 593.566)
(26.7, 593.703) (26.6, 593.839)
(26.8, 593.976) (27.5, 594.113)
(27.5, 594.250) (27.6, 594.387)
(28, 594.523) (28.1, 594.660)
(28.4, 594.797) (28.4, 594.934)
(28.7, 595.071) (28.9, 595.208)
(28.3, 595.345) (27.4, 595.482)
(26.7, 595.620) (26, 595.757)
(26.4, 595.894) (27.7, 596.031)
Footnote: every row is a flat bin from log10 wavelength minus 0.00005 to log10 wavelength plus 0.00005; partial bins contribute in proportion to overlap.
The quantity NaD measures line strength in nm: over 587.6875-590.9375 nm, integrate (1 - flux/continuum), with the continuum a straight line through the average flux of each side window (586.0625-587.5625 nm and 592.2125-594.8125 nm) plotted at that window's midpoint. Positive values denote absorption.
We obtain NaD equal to 0.50 nm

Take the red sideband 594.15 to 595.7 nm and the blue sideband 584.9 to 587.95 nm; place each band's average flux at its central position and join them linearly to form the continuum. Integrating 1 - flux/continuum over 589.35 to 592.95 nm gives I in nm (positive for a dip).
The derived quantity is 0.30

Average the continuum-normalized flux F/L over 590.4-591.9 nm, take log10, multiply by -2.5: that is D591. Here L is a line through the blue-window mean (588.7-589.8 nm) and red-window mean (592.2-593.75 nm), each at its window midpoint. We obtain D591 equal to -0.09 mag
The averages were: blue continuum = 21.4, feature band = 26.4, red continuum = 27.2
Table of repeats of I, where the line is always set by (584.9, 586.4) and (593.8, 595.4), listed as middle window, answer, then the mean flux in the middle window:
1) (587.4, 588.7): 0.117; 25.4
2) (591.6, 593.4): 0.054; 27.1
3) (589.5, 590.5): 0.172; 23.1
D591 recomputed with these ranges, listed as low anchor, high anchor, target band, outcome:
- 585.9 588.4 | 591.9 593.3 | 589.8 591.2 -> 0.09 mag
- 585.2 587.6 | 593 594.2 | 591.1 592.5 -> 0.03 mag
